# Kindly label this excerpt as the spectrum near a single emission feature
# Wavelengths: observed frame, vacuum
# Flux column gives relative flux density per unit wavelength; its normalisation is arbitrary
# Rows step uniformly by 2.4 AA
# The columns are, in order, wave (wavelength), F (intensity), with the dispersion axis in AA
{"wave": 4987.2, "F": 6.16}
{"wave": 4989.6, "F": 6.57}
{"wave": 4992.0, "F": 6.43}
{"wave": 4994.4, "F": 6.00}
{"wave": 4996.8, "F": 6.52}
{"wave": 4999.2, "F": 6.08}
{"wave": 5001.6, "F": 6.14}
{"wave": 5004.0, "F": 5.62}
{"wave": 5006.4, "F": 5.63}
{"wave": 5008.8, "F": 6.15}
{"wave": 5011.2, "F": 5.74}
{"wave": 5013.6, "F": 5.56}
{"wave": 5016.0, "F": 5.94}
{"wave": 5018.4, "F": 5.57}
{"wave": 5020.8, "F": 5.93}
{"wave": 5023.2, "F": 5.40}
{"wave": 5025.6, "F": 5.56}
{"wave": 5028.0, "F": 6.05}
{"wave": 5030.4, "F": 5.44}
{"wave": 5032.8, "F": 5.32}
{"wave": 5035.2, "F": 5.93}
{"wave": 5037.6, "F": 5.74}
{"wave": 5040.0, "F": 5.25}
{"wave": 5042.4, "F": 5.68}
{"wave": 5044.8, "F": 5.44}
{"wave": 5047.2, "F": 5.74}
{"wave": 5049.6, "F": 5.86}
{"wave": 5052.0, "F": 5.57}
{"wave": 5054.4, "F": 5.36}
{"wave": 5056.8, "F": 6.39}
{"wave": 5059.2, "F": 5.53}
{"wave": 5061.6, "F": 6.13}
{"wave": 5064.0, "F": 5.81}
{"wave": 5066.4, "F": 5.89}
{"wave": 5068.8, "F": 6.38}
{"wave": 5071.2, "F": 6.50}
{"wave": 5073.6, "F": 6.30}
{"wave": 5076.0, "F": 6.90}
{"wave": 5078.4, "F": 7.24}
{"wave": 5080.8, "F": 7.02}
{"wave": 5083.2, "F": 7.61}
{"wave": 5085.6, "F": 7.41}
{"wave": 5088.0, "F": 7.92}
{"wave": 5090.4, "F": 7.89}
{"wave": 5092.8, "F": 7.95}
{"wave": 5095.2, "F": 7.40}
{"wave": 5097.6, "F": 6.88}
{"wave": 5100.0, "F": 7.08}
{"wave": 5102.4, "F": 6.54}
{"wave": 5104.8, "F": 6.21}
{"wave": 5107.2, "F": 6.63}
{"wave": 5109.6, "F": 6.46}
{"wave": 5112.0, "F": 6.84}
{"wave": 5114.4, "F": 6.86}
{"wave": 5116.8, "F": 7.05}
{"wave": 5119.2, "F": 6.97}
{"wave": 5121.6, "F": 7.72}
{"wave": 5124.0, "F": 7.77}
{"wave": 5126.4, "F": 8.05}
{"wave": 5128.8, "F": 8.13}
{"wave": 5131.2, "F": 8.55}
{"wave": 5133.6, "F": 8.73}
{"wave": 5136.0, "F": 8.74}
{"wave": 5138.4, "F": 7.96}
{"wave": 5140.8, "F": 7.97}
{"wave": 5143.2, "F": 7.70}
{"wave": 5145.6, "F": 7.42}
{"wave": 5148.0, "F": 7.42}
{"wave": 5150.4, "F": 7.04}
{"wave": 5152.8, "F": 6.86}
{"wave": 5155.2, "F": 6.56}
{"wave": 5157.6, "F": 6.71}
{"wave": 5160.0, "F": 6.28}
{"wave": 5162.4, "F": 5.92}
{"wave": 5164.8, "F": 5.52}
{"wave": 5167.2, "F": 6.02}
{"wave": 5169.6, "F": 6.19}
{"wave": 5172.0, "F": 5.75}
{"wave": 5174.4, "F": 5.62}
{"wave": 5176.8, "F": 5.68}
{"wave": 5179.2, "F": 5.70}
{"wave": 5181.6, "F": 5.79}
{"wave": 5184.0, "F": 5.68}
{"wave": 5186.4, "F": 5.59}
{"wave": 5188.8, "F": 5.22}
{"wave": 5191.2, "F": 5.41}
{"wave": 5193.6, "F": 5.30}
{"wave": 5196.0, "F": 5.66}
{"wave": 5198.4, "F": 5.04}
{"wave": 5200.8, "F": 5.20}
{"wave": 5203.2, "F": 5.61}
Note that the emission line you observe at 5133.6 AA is C III] 1909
